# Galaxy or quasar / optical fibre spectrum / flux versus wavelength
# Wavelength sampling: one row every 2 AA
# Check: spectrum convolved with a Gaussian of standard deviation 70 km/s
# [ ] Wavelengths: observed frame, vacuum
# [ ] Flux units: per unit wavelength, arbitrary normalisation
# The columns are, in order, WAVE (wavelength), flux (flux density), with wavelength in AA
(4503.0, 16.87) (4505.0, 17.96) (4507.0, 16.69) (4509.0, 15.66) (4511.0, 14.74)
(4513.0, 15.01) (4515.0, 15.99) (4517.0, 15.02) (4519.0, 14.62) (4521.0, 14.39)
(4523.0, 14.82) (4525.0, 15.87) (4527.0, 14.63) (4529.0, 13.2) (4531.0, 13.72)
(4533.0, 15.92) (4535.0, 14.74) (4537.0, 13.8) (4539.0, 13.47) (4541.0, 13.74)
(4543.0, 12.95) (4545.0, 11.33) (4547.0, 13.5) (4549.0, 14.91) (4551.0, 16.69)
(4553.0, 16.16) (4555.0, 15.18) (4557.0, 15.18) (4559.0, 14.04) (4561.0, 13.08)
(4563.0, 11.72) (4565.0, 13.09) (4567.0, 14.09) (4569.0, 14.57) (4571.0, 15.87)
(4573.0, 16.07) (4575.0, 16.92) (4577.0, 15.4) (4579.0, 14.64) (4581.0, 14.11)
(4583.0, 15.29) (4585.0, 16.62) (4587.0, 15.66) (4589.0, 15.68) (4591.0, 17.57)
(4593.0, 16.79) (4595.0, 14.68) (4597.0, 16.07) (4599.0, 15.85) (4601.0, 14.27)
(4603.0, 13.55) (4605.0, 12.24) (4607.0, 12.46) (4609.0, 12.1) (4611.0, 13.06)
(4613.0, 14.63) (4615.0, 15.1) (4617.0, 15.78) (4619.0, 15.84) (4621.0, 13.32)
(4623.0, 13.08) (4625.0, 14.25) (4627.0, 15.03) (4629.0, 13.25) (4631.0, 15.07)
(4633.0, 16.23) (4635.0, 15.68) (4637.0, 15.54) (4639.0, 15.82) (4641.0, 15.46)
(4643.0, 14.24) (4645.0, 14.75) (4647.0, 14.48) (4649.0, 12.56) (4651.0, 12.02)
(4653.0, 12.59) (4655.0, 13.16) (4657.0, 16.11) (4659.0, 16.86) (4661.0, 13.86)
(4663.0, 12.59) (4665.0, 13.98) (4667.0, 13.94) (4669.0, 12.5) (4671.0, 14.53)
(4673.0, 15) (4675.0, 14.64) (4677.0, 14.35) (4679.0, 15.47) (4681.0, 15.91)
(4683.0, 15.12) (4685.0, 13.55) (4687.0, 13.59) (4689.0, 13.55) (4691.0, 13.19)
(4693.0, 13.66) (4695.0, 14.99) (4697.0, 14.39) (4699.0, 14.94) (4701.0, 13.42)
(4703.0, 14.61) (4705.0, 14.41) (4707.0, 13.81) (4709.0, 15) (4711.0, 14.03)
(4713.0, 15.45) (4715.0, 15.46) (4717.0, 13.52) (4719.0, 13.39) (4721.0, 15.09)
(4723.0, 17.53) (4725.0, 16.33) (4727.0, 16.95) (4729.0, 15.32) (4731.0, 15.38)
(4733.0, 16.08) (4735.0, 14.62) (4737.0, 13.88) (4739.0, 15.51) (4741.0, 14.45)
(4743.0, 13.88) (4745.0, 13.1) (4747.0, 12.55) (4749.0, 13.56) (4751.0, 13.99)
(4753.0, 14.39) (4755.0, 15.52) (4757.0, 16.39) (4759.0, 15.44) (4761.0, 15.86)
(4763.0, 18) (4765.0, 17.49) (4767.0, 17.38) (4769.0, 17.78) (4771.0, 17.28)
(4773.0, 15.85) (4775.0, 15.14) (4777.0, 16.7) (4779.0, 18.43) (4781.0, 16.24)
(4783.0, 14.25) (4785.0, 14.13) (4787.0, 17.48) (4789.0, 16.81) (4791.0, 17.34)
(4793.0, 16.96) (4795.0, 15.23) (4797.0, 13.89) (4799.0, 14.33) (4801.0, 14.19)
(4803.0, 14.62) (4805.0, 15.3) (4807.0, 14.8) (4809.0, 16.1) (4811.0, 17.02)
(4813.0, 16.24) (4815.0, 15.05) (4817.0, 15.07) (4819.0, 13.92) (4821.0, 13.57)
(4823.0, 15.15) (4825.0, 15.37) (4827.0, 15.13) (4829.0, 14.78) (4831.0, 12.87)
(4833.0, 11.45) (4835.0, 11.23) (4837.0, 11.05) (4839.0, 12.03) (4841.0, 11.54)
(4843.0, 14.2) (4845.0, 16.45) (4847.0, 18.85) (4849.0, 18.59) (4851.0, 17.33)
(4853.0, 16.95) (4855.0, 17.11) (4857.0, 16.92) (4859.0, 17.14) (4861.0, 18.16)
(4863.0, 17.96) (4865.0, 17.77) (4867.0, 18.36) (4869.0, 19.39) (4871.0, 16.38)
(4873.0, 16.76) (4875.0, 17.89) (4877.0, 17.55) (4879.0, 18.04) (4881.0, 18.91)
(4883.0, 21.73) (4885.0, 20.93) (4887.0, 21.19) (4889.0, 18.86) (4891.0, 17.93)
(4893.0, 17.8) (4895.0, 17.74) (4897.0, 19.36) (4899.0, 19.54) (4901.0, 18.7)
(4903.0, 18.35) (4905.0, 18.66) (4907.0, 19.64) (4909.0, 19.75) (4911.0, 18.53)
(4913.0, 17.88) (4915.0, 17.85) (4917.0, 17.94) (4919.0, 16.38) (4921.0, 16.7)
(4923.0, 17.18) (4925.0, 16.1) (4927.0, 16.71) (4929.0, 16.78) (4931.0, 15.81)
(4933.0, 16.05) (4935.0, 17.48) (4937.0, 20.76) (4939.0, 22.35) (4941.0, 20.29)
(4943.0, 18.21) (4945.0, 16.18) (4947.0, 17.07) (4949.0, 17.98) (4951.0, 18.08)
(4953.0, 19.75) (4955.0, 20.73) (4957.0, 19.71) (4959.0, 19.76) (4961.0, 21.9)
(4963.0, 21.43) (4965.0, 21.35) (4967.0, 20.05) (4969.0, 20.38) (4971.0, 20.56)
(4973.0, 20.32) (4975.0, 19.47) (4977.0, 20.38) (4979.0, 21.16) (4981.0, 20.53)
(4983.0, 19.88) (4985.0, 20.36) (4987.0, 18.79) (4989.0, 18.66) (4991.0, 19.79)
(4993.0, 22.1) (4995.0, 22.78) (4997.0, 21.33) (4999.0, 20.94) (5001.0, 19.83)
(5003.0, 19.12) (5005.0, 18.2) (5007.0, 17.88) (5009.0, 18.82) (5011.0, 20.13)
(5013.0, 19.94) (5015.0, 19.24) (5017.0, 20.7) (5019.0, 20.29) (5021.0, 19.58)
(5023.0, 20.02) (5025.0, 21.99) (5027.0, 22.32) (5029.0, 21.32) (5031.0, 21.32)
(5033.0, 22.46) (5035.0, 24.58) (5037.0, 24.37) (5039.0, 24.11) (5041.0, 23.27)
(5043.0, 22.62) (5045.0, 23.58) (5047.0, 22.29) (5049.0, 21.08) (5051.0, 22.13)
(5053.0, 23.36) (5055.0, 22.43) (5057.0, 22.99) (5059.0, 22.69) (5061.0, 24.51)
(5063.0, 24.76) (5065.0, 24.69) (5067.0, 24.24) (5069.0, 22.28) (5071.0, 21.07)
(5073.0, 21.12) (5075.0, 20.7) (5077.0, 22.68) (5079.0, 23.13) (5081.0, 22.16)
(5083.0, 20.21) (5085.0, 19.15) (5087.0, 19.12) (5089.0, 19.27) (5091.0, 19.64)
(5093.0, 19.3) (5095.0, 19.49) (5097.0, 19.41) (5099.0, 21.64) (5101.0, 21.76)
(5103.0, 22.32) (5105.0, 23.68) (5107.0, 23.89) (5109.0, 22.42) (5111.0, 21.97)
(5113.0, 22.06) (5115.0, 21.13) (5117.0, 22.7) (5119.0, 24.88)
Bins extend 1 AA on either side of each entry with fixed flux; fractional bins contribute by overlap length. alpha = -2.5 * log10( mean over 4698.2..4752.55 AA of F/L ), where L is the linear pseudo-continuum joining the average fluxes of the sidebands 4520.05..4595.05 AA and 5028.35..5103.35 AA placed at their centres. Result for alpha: 0.17 mag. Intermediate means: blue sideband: 14.7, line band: 14.7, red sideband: 22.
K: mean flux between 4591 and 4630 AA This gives 14.4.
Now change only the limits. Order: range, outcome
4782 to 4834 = 15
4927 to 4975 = 19.2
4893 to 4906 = 18.7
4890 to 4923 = 18.3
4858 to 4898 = 18.5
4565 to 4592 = 15.5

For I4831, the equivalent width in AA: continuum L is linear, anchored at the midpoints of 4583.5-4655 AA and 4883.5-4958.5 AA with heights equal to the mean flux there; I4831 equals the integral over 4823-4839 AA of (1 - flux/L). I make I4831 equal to 3.79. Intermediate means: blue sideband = 14.6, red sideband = 18.4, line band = 13.2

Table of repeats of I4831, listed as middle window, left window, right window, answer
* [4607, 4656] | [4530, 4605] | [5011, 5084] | 4.6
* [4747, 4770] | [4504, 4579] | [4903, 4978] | 1.5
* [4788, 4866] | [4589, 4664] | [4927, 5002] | 9.9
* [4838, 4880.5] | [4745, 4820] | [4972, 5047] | 1.2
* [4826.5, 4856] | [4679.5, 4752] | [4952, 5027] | 4.4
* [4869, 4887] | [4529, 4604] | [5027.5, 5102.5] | 0.5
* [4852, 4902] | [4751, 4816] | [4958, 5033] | -1.3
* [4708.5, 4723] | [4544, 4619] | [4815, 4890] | 0.7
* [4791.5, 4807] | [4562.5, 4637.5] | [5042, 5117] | 2.4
